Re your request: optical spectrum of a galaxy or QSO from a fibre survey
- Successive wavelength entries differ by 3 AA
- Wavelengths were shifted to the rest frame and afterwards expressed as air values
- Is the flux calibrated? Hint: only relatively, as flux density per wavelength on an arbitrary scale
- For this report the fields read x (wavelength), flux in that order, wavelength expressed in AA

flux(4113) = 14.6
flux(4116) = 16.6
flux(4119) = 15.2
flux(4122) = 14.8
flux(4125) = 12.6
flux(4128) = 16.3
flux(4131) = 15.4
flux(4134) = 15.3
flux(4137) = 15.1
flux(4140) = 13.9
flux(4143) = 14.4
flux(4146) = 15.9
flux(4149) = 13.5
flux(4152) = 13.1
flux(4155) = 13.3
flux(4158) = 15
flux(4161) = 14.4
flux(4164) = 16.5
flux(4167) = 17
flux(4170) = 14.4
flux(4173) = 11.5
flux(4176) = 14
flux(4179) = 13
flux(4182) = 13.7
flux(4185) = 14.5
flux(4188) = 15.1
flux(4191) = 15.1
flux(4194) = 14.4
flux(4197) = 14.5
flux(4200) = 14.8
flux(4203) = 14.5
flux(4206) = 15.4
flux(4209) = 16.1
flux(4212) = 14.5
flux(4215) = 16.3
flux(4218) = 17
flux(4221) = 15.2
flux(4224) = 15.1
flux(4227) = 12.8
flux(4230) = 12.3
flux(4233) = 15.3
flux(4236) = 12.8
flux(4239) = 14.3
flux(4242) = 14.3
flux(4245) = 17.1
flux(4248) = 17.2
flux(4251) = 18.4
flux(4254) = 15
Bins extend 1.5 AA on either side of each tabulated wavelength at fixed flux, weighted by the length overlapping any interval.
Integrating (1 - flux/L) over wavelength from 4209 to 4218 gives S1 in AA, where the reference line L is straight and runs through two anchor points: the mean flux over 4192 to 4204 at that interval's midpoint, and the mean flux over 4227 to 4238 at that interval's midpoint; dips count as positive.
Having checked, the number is -1.1 AA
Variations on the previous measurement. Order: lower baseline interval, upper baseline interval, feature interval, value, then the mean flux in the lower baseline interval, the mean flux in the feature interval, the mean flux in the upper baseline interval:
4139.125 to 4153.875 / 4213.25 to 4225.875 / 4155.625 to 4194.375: 0.8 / 14.1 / 14.5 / 15.8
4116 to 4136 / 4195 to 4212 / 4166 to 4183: 1.3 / 15.1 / 13.8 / 15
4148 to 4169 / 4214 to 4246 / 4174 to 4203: 0.8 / 14.7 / 14.3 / 14.7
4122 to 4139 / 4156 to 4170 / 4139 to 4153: 0.9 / 14.9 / 14.2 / 15.5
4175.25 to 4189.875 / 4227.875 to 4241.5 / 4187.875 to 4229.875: -3.3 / 14.1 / 15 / 13.7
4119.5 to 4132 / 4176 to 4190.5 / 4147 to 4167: -0.2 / 14.8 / 14.5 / 14.1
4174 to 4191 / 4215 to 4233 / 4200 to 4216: -0.9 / 14.1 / 15.3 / 14.7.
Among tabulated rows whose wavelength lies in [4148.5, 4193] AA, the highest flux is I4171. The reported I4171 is 17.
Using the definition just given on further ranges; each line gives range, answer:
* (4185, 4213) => 16.1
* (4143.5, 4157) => 15.9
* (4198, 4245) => 17.1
